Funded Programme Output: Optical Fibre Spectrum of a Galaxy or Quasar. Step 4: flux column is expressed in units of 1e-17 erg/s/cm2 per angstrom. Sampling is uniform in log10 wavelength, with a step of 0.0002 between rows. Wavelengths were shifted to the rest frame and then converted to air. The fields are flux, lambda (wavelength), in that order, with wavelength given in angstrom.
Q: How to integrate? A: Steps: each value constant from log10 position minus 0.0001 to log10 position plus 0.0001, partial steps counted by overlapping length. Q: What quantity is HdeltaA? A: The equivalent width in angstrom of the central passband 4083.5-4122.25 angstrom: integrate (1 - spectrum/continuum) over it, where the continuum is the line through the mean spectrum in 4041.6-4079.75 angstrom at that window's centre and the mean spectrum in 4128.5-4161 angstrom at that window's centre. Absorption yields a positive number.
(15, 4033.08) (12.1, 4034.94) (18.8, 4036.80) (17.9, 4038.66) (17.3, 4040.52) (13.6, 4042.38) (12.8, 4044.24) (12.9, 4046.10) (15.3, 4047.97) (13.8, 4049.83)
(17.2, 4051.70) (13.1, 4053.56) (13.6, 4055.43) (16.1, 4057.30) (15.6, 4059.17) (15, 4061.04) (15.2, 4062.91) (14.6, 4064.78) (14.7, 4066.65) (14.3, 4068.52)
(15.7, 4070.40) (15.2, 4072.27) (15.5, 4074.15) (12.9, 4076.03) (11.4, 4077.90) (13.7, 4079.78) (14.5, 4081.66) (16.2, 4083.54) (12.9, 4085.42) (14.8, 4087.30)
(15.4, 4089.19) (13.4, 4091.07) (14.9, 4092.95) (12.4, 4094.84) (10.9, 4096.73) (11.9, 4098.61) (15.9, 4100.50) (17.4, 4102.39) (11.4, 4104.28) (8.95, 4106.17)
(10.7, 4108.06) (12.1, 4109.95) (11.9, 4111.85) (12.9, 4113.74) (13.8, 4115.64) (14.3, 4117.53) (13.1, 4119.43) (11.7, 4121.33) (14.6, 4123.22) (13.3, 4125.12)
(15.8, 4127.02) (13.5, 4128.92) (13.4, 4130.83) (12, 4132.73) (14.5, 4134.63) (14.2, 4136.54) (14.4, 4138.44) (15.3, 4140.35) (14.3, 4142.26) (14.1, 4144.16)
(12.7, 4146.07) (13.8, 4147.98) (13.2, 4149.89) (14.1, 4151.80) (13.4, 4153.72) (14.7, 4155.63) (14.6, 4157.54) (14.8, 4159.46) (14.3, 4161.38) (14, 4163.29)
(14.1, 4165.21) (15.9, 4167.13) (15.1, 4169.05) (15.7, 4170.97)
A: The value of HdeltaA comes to 2.91 angstrom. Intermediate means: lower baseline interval 14.4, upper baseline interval 14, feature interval 13.1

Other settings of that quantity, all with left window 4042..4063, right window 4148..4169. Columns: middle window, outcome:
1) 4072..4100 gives 1.4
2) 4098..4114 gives 2.0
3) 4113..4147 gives 1.4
